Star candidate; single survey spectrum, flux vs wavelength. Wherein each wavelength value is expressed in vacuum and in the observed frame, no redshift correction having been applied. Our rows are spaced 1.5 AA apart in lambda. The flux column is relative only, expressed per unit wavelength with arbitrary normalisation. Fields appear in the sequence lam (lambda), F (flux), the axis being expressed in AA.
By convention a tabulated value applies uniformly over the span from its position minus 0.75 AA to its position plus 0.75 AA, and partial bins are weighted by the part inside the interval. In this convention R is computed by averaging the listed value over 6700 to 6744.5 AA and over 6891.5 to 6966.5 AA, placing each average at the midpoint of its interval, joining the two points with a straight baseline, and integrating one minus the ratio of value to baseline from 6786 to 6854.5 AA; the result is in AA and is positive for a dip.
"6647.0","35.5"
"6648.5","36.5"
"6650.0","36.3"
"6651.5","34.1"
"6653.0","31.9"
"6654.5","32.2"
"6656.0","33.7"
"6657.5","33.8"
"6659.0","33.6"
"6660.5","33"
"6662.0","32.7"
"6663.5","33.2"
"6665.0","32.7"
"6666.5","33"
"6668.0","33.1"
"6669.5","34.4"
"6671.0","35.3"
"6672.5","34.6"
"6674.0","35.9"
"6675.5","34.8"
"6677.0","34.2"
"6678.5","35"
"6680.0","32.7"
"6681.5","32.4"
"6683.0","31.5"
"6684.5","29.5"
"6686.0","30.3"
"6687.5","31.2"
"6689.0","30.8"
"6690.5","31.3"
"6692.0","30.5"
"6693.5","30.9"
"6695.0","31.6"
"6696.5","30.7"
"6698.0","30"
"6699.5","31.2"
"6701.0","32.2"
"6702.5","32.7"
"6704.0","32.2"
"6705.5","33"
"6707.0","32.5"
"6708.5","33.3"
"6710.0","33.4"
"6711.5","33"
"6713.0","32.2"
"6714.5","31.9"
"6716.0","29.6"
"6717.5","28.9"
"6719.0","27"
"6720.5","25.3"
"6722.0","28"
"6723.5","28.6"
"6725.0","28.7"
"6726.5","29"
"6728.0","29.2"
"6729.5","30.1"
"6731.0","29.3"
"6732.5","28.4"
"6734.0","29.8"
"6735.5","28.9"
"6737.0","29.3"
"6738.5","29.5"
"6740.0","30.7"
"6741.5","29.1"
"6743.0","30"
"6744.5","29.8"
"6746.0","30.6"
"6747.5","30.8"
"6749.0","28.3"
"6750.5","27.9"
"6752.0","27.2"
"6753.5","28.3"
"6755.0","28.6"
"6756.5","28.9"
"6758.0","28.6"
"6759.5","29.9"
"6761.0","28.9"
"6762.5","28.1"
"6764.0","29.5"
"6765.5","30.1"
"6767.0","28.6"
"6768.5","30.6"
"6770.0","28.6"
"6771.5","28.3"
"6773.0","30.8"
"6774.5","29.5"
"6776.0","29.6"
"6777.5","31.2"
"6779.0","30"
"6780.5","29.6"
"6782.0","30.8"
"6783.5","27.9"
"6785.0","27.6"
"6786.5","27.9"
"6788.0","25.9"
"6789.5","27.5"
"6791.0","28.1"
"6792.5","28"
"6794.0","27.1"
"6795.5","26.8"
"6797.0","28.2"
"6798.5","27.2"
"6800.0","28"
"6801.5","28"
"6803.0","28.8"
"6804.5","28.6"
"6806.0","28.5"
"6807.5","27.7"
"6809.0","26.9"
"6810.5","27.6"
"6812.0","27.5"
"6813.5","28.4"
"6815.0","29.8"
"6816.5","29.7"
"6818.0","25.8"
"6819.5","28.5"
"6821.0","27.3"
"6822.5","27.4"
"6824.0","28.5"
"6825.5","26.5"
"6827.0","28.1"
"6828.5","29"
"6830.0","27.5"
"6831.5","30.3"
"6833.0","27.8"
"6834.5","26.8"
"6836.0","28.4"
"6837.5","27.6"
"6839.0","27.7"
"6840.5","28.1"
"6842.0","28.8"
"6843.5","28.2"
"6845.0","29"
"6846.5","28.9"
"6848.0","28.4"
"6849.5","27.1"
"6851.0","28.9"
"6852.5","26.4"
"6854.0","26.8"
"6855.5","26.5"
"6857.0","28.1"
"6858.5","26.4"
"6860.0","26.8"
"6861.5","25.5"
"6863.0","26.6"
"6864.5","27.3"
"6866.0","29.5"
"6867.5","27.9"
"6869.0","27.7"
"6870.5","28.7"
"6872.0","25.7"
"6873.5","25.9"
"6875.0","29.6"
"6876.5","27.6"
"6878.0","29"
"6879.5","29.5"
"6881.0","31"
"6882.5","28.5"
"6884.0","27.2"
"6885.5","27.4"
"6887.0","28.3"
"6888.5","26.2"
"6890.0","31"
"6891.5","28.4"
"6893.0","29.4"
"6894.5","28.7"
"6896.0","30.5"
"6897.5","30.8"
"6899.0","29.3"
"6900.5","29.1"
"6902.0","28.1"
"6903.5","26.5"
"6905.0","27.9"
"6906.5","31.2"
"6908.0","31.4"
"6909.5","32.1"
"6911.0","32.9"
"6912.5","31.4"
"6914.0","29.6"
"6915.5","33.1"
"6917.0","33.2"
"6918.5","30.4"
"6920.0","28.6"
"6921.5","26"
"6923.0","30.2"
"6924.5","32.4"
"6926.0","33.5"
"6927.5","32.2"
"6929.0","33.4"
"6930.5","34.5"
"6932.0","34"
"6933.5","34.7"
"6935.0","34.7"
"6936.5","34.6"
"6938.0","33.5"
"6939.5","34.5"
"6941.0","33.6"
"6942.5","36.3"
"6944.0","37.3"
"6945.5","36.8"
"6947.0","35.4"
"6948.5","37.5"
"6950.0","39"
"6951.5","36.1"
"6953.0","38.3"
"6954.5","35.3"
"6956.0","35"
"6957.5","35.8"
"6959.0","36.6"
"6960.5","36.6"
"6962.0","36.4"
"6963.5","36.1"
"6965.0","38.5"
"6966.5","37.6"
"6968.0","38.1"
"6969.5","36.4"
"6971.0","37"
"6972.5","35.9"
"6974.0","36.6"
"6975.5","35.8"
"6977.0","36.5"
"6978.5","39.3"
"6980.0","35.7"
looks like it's 7.9 AA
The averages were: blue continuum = 30.2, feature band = 27.9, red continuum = 33.1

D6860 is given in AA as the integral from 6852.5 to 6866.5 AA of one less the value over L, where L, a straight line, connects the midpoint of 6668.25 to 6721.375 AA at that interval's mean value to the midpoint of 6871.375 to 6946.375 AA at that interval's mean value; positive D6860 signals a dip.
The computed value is 1.9 AA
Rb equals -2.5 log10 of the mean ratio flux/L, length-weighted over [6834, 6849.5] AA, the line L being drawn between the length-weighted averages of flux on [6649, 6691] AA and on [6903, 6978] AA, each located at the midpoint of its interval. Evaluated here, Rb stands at 0.20 mag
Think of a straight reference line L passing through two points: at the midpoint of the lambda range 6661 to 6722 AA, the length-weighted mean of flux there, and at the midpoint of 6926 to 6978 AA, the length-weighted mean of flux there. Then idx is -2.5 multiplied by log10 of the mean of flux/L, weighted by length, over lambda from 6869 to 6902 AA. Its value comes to 0.21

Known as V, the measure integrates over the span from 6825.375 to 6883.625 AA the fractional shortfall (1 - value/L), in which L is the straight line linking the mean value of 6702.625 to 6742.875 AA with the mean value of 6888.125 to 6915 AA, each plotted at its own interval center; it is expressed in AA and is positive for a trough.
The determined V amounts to 3.8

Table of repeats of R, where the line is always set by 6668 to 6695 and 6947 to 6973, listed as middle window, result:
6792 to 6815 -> 4.39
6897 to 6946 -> 5.68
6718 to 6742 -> 3.29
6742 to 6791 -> 7.03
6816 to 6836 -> 3.95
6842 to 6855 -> 2.65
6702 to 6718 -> 0.47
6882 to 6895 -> 2.69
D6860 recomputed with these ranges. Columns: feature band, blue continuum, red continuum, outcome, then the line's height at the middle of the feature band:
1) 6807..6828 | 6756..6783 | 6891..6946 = 1.66 AA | 30.2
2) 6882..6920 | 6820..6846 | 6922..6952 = 3.15 AA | 32.4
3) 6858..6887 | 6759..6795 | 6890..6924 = 1.85 AA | 29.7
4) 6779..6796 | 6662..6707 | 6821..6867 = 0.80 AA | 29.4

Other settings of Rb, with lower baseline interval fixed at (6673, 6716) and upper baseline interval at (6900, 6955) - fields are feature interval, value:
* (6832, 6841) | 0.17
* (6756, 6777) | 0.11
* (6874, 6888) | 0.15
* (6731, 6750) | 0.10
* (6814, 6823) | 0.16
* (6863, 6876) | 0.18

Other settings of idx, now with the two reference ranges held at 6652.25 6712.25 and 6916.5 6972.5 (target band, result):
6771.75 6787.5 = 0.140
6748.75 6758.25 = 0.177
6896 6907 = 0.188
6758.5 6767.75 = 0.144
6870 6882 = 0.206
